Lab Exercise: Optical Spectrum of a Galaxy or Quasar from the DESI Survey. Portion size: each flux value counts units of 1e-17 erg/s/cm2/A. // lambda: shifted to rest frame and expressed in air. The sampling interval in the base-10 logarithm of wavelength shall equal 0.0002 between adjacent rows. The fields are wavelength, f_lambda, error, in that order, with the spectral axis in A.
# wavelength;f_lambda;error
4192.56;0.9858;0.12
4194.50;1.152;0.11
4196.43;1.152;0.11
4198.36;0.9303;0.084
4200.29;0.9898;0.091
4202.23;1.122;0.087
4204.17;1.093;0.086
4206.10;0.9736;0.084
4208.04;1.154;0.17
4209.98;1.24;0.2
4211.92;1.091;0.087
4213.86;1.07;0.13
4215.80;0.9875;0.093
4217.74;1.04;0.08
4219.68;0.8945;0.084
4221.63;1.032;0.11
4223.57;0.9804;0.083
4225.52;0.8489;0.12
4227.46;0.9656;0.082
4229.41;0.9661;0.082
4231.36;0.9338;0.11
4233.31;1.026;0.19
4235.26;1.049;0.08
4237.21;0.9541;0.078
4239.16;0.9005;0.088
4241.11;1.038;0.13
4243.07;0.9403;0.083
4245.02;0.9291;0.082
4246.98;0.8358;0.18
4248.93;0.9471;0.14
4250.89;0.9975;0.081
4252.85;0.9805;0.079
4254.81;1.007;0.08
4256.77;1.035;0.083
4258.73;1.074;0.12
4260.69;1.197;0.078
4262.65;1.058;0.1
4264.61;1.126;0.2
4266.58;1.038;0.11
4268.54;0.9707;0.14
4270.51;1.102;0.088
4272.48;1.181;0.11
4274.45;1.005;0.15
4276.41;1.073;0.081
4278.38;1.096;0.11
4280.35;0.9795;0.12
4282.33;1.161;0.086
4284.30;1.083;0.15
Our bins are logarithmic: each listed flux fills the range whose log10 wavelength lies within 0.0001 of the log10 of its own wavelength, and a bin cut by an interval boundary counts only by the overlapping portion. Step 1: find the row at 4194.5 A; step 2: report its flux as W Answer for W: 1.152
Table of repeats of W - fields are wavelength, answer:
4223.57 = 0.9804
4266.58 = 1.038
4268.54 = 0.9707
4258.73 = 1.074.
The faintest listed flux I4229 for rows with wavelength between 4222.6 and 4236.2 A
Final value 0.8489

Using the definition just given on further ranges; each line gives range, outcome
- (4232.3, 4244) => 0.9005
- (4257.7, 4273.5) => 0.9707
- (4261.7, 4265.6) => 1.058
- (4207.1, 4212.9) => 1.091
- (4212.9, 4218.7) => 0.9875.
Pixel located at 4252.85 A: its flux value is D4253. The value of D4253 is 0.9805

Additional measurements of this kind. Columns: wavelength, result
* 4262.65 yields 1.058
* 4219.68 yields 0.8945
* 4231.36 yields 0.9338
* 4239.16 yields 0.9005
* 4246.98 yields 0.8358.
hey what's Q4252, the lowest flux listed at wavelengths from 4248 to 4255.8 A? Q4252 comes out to 0.9471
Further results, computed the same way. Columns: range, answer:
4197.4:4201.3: 0.9303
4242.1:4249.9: 0.8358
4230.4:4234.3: 0.9338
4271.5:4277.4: 1.005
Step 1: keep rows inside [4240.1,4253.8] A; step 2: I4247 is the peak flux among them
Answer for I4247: 1.038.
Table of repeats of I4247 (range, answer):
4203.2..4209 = 1.154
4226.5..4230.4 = 0.9661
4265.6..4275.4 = 1.181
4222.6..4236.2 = 1.049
